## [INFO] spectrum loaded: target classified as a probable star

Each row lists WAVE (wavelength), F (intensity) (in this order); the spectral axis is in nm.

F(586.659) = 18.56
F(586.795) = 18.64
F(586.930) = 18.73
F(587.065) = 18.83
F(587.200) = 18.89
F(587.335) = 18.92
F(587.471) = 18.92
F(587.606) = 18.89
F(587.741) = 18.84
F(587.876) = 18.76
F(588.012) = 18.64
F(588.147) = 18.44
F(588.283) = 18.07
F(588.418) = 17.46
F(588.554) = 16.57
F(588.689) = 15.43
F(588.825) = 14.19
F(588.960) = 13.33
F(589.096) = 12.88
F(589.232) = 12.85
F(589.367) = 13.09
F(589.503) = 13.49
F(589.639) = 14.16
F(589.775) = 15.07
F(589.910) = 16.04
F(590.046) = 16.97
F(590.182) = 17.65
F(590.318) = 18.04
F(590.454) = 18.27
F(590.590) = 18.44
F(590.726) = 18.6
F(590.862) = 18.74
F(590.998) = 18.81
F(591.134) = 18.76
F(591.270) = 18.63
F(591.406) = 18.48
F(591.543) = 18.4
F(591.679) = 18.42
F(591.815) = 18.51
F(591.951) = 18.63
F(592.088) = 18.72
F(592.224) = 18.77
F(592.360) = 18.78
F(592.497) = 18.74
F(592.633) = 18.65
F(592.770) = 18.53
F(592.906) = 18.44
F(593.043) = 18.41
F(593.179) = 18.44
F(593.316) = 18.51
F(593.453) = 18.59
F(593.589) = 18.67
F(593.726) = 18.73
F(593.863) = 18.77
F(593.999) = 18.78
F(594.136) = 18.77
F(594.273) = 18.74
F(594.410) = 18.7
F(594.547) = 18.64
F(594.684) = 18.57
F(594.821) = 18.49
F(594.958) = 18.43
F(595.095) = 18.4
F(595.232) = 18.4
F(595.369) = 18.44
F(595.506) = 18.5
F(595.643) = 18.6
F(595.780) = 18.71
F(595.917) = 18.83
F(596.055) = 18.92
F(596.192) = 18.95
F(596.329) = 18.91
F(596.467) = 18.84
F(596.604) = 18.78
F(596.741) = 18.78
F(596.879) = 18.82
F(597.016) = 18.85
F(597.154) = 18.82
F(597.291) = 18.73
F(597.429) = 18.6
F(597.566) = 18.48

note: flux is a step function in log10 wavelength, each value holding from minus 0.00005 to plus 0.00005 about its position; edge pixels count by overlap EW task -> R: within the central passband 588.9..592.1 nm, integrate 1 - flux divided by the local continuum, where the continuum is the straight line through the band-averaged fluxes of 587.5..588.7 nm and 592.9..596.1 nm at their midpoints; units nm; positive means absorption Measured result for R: 0.25 nm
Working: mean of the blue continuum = 18.1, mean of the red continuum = 18.6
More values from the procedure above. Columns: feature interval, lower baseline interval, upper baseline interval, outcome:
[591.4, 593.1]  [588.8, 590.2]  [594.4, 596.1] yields -0.23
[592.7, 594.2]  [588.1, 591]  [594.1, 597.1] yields -0.07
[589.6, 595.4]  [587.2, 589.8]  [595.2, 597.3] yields -0.24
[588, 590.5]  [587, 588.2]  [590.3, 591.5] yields 0.39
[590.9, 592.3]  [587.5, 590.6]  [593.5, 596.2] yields -0.10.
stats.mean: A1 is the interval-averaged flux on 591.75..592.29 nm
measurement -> 18.7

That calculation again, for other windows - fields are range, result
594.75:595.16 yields 18.4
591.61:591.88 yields 18.5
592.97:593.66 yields 18.5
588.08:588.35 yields 18.2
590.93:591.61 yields 18.6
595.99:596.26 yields 19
